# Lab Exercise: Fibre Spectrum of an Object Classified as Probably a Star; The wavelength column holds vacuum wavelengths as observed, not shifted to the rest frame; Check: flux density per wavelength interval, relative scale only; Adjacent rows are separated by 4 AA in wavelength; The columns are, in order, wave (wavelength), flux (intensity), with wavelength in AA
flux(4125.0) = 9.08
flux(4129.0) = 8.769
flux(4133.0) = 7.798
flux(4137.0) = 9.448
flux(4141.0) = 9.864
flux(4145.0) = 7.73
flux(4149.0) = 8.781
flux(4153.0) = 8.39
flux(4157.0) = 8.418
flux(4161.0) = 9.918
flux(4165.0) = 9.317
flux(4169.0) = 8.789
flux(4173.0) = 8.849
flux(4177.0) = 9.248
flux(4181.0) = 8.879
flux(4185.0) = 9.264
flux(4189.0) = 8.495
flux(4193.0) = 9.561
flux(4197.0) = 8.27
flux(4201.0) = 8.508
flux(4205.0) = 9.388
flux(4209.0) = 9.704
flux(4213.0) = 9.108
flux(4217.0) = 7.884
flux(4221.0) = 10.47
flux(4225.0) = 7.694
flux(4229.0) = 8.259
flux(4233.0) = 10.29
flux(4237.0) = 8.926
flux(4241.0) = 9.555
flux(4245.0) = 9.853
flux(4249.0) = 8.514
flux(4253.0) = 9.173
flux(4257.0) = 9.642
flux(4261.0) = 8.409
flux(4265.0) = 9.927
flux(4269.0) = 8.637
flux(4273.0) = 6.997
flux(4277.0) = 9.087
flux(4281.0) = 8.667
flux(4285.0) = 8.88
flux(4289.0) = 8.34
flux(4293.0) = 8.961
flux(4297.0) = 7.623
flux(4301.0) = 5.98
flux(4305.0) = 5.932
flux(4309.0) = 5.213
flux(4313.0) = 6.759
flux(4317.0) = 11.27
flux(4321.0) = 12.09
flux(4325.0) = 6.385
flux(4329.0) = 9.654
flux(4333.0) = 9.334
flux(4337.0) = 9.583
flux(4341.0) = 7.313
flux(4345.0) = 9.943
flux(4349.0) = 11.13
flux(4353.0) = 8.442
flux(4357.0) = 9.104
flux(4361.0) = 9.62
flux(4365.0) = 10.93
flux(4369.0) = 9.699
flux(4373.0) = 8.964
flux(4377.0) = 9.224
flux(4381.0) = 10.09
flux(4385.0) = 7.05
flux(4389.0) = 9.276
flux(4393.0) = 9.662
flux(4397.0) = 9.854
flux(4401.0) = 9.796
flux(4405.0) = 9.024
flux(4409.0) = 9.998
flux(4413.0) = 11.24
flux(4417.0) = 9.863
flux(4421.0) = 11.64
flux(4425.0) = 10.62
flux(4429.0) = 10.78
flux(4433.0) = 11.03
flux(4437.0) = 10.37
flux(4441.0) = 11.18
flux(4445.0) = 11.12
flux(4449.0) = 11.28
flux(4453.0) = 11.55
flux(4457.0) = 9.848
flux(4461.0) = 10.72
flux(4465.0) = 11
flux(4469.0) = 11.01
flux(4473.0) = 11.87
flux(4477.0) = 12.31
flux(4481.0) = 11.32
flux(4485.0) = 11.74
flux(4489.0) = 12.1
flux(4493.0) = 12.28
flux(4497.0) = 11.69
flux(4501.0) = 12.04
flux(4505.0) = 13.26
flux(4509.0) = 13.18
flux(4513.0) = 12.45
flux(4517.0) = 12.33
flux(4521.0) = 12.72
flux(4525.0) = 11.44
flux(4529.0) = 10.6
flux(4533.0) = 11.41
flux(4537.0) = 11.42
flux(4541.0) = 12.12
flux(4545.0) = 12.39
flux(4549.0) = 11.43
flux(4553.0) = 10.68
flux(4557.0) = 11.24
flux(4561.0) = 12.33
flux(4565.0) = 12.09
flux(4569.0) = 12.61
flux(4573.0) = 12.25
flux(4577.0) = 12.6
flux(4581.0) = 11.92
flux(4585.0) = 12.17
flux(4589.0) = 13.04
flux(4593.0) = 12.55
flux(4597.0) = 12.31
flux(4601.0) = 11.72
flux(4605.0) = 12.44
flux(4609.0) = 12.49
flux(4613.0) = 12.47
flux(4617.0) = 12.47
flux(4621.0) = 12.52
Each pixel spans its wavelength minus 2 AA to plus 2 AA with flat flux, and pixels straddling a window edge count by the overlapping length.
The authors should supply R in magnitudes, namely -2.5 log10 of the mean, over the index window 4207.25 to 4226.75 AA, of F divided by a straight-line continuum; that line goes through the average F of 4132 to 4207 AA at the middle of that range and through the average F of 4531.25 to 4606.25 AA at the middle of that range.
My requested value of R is 0.04 mag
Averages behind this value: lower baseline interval 8.9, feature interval 8.98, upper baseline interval 12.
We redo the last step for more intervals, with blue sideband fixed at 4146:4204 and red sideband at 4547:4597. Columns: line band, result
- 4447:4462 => 0.03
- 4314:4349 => 0.08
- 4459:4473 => 0.02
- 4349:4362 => 0.11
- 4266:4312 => 0.26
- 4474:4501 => -0.05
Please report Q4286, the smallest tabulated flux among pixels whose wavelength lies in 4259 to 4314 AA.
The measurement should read 5.213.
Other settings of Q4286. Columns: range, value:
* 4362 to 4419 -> 7.05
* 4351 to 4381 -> 8.442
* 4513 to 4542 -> 10.6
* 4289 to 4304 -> 5.98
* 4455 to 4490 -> 9.848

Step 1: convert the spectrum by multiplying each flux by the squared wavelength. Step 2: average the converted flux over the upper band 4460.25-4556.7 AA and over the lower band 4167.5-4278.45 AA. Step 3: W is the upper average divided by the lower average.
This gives 1.50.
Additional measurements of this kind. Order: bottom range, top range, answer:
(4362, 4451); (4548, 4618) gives 1.30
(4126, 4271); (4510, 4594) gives 1.57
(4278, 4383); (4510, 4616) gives 1.52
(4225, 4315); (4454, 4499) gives 1.51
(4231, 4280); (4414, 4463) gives 1.30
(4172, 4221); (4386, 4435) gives 1.25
